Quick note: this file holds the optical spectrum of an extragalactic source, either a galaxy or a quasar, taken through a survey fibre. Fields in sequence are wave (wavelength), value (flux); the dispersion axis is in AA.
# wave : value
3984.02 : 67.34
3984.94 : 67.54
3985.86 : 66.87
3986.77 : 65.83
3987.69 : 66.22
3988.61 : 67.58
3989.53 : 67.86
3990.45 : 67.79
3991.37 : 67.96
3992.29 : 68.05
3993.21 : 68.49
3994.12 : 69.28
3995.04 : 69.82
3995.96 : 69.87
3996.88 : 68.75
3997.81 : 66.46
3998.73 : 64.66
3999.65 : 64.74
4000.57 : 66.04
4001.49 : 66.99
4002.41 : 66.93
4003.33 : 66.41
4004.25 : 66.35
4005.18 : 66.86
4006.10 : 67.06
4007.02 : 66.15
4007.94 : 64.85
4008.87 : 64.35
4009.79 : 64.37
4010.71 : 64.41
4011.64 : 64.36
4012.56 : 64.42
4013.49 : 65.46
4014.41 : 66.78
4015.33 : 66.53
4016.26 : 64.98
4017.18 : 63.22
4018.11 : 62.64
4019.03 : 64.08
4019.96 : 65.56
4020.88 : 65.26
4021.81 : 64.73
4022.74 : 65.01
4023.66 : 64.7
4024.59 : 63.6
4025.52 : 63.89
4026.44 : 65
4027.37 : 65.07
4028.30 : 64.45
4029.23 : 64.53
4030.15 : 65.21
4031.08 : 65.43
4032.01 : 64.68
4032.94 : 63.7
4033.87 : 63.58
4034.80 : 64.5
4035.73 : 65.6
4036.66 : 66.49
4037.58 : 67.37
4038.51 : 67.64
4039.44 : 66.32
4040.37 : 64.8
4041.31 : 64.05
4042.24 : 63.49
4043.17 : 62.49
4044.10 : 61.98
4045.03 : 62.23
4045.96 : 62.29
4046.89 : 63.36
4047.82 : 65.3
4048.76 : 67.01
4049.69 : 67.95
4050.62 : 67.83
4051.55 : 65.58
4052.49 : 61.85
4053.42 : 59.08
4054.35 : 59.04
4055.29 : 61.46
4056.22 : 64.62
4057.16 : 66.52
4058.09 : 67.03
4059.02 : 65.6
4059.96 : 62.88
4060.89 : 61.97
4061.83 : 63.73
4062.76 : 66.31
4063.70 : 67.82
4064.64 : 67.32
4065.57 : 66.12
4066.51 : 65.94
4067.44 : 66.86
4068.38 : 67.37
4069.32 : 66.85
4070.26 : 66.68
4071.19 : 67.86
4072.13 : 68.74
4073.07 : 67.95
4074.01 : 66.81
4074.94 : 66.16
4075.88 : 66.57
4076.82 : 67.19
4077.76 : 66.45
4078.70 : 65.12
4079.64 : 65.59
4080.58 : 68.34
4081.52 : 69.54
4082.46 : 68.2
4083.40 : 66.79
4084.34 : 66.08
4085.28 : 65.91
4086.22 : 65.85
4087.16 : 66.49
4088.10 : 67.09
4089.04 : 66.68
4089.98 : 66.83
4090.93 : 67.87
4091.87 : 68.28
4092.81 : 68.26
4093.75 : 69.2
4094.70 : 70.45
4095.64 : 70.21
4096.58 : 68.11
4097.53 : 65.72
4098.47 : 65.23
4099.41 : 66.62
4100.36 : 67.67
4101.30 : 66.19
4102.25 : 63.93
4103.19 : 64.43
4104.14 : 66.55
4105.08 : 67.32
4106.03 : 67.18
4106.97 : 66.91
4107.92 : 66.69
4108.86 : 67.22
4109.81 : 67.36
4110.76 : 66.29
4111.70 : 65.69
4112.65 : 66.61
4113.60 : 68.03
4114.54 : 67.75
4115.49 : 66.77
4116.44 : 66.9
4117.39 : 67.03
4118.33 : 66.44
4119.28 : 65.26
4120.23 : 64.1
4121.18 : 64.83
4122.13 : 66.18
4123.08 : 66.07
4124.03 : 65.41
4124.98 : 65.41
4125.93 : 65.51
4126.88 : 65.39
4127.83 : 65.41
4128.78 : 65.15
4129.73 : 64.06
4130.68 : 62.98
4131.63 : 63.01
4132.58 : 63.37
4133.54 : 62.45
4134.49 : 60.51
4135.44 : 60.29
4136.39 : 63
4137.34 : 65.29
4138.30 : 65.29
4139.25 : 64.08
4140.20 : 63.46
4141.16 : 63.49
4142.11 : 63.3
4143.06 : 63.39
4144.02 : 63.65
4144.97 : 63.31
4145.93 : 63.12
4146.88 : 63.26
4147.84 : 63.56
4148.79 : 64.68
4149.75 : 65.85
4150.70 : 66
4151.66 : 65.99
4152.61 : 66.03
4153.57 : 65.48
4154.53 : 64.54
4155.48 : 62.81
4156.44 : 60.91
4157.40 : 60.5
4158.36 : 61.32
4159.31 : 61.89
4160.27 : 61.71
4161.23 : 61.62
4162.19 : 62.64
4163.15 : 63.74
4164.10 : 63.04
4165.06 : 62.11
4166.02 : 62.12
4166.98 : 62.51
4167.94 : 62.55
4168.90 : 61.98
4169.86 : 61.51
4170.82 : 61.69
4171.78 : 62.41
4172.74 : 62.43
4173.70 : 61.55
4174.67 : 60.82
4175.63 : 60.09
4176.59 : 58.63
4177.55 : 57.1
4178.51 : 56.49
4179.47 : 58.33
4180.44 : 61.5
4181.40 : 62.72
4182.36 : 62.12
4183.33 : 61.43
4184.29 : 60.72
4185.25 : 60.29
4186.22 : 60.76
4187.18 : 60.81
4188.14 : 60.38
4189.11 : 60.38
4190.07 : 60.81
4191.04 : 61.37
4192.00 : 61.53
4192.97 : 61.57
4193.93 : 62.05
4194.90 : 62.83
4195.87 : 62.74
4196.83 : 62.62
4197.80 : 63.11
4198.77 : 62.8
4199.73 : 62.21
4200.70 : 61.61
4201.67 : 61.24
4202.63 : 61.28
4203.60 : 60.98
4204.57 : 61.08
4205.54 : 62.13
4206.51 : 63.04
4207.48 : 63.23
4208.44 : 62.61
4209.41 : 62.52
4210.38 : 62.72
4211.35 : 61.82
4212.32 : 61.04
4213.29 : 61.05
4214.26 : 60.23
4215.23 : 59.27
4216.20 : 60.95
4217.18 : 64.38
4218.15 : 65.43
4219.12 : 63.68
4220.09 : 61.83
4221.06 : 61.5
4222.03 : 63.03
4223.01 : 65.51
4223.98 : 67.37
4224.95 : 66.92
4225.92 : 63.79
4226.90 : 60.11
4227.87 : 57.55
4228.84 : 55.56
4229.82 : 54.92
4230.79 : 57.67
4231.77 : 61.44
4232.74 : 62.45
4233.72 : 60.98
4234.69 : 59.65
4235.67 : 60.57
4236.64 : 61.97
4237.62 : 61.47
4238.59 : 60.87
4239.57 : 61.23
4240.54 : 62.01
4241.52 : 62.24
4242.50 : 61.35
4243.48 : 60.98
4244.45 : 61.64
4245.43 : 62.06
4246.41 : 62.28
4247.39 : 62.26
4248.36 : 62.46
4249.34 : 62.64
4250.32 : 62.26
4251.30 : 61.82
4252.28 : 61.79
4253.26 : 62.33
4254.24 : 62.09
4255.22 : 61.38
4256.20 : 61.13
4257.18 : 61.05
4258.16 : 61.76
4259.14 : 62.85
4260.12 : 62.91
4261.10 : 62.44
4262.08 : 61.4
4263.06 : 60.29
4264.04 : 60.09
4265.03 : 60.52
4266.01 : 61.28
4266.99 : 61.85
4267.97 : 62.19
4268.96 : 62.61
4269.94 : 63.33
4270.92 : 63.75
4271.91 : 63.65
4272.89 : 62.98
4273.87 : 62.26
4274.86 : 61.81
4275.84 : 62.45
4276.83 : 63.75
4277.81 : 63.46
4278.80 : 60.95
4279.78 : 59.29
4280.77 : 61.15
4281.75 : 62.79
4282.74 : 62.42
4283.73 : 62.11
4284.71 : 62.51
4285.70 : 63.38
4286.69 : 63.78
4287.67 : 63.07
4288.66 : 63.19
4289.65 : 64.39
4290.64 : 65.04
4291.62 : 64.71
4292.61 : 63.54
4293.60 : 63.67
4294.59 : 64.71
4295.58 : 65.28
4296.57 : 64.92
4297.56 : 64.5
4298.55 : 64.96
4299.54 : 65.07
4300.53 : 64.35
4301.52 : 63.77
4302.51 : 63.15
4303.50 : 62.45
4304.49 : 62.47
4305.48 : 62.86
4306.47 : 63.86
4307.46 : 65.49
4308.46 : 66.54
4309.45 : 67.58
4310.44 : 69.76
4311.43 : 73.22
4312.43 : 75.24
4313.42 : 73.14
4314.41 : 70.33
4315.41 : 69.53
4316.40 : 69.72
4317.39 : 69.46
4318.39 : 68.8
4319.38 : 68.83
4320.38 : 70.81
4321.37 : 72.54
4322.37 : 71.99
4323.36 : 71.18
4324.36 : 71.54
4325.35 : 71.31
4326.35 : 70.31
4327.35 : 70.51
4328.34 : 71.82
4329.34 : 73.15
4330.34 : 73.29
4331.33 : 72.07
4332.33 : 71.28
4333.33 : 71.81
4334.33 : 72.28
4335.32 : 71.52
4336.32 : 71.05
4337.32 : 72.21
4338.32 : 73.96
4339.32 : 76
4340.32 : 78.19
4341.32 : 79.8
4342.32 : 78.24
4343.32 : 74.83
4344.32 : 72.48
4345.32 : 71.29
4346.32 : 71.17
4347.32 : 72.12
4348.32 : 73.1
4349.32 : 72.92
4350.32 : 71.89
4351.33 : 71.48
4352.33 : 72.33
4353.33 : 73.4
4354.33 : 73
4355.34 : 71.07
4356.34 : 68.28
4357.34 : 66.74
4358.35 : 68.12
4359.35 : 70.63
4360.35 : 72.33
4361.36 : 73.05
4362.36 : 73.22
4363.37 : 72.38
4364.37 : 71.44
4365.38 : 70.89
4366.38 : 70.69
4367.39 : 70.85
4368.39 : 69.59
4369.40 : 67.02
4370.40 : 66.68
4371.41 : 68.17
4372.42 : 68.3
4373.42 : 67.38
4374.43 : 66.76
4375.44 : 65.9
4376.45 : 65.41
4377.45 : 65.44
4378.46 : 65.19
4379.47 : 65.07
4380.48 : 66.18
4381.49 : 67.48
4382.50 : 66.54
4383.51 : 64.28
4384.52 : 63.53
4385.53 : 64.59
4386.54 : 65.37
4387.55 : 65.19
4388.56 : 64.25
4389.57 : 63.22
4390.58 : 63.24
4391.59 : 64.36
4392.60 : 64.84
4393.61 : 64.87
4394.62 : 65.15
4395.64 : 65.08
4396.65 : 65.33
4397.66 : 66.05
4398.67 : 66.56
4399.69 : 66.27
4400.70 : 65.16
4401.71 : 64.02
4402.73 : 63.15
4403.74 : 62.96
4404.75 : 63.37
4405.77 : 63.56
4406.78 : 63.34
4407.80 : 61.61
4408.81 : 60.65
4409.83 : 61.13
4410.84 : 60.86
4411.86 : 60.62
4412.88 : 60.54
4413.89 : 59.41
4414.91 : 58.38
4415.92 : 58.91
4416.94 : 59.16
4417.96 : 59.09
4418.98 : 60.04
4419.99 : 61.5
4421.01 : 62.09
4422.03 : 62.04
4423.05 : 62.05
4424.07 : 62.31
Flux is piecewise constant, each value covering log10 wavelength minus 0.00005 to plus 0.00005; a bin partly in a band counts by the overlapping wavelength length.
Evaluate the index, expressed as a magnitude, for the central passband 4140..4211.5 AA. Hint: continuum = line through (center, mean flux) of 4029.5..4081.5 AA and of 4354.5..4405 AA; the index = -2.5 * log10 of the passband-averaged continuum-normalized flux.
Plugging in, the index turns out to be 0.064 mag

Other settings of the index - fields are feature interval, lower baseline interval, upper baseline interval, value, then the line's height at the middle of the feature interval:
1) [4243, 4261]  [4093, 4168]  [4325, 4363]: 0.12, 69.1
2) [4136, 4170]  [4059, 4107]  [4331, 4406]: 0.07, 67.3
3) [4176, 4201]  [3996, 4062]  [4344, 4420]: 0.08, 65.5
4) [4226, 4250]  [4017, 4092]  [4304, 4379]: 0.13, 68.8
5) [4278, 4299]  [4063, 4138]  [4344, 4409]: 0.06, 67.1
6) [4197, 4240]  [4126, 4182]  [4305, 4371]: 0.07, 65.7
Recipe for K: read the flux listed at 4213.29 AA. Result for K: 61.05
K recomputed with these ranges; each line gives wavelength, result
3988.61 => 67.58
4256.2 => 61.13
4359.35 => 70.63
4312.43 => 75.24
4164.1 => 63.04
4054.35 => 59.04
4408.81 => 60.65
